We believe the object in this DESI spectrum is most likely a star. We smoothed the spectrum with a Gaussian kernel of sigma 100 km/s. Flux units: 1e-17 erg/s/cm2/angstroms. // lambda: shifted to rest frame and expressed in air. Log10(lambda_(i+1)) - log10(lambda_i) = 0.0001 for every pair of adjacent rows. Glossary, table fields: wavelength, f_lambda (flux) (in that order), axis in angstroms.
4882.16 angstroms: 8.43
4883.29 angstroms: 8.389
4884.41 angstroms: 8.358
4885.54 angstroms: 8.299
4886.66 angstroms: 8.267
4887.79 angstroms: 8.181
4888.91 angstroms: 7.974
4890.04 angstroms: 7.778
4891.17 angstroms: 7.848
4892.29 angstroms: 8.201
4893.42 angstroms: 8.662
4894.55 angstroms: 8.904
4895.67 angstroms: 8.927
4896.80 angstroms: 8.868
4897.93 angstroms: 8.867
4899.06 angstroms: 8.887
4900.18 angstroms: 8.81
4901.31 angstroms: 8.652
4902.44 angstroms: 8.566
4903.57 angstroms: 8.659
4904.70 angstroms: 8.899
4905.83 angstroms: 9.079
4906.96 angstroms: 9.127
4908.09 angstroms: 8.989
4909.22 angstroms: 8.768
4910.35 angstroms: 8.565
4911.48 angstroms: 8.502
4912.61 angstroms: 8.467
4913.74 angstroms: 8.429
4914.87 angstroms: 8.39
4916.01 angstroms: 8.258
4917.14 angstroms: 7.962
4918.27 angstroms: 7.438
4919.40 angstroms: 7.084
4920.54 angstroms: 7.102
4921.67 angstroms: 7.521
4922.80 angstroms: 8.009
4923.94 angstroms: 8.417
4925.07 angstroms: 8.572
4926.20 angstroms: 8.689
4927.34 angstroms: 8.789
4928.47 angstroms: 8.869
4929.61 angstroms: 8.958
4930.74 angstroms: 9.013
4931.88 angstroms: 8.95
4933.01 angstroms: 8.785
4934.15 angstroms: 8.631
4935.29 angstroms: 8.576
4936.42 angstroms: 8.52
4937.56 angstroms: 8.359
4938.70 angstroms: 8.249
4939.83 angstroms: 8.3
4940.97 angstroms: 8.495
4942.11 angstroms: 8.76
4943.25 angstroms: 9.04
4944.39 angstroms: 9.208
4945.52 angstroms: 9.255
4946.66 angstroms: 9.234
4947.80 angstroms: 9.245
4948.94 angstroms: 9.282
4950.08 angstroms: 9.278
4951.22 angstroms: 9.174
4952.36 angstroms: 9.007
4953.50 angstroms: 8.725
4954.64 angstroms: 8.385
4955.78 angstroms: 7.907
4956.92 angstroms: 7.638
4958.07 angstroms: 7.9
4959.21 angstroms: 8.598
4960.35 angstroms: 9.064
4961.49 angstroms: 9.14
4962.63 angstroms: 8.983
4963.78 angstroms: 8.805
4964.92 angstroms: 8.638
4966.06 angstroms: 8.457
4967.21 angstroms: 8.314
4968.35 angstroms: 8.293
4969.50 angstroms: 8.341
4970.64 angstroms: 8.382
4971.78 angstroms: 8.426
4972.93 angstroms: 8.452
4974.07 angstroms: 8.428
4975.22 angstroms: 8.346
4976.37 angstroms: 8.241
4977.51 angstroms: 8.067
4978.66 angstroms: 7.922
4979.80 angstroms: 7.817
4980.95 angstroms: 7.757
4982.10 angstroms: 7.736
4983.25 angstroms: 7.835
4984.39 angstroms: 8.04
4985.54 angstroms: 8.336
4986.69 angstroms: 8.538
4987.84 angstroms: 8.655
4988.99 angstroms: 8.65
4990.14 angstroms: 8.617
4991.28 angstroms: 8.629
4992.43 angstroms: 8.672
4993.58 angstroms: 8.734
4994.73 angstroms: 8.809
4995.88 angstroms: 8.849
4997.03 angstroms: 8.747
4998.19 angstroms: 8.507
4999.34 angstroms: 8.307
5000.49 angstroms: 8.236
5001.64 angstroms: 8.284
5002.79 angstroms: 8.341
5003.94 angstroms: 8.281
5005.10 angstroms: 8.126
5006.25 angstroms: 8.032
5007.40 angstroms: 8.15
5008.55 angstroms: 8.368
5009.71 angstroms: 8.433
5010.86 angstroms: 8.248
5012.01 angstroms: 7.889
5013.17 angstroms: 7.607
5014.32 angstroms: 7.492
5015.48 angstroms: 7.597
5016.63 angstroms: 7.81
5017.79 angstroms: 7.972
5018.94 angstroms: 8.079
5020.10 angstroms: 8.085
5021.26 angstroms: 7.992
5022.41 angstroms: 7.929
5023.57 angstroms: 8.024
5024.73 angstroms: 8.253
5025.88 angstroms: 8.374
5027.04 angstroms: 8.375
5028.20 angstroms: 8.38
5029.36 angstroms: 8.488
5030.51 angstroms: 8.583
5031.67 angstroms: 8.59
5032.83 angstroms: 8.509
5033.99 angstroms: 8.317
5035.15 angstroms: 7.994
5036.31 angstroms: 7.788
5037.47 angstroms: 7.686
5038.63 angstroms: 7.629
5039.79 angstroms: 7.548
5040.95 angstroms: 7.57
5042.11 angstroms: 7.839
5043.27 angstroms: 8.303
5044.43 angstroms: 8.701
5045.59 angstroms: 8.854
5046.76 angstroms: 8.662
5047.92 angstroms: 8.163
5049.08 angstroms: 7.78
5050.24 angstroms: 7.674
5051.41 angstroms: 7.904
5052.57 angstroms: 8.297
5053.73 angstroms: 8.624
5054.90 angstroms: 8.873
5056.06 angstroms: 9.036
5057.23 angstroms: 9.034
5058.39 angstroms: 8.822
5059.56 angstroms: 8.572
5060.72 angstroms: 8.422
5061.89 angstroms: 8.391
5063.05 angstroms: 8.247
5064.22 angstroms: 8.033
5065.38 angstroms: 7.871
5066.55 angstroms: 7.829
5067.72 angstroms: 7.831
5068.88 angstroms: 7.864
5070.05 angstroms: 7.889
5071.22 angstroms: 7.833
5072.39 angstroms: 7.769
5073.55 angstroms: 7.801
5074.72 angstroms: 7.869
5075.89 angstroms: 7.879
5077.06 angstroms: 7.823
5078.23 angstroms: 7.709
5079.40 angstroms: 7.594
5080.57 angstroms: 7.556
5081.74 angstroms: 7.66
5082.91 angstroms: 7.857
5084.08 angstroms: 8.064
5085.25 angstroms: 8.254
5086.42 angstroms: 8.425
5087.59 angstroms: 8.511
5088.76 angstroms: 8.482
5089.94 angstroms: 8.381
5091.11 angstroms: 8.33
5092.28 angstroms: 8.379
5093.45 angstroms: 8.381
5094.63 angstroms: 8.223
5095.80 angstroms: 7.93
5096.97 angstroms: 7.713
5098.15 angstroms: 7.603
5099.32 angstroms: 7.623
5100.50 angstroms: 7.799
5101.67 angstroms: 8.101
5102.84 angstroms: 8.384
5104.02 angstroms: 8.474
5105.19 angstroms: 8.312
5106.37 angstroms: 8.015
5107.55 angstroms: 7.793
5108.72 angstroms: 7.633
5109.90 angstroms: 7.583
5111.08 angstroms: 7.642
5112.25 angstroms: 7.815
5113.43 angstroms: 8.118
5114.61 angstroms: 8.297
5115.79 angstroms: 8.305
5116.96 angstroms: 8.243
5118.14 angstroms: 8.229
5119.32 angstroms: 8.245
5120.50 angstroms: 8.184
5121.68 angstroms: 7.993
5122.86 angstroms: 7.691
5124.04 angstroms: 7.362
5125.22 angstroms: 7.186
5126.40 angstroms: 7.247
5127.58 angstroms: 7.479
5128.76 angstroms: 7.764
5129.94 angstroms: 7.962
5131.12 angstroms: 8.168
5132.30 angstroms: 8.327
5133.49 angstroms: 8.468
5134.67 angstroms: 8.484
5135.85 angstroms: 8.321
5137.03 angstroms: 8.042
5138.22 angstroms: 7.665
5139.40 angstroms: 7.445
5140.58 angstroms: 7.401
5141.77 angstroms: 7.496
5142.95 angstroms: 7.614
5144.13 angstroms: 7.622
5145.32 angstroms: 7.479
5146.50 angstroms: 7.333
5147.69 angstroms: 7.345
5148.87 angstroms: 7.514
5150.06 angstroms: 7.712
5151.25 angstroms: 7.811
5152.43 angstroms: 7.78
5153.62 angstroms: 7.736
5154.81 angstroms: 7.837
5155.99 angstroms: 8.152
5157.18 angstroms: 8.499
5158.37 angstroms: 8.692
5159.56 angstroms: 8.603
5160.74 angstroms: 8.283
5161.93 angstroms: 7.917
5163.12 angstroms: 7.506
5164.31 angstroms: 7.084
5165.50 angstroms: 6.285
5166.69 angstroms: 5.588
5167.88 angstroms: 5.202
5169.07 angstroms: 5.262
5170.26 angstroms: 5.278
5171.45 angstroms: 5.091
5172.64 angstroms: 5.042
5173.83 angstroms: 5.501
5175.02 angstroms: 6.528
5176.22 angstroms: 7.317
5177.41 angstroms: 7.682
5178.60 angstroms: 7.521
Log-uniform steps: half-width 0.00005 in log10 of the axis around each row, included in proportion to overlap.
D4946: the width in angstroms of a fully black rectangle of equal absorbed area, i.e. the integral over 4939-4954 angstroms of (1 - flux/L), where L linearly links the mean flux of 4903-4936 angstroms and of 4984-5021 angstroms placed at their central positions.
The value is -1.04 angstroms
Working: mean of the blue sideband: 8.47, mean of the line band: 8.99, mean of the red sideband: 8.28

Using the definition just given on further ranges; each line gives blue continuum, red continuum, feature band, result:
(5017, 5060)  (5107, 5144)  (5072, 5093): 0.09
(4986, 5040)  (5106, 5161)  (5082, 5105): -0.42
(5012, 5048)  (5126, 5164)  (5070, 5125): -0.21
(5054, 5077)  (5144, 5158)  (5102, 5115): -0.05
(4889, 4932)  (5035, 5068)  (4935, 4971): -1.20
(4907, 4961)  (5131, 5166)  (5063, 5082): 0.61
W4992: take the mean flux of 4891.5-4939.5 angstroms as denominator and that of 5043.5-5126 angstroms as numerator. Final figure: 0.95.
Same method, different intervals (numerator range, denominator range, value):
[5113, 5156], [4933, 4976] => 0.91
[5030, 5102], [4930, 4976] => 0.94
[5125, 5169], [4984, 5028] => 0.92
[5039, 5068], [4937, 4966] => 0.95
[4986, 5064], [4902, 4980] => 0.97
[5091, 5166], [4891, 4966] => 0.92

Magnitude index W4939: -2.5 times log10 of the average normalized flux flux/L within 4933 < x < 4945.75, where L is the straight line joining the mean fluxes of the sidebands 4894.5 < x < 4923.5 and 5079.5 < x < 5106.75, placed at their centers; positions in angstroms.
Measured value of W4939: -0.04 mag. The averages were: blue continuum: 8.44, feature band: 8.66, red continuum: 8.1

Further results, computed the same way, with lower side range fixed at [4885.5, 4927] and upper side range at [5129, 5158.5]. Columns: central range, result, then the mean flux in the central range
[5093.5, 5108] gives -0.01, 8.01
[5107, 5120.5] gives -0.01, 8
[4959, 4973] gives -0.05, 8.61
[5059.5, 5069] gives -0.01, 8.11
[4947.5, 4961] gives -0.05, 8.67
